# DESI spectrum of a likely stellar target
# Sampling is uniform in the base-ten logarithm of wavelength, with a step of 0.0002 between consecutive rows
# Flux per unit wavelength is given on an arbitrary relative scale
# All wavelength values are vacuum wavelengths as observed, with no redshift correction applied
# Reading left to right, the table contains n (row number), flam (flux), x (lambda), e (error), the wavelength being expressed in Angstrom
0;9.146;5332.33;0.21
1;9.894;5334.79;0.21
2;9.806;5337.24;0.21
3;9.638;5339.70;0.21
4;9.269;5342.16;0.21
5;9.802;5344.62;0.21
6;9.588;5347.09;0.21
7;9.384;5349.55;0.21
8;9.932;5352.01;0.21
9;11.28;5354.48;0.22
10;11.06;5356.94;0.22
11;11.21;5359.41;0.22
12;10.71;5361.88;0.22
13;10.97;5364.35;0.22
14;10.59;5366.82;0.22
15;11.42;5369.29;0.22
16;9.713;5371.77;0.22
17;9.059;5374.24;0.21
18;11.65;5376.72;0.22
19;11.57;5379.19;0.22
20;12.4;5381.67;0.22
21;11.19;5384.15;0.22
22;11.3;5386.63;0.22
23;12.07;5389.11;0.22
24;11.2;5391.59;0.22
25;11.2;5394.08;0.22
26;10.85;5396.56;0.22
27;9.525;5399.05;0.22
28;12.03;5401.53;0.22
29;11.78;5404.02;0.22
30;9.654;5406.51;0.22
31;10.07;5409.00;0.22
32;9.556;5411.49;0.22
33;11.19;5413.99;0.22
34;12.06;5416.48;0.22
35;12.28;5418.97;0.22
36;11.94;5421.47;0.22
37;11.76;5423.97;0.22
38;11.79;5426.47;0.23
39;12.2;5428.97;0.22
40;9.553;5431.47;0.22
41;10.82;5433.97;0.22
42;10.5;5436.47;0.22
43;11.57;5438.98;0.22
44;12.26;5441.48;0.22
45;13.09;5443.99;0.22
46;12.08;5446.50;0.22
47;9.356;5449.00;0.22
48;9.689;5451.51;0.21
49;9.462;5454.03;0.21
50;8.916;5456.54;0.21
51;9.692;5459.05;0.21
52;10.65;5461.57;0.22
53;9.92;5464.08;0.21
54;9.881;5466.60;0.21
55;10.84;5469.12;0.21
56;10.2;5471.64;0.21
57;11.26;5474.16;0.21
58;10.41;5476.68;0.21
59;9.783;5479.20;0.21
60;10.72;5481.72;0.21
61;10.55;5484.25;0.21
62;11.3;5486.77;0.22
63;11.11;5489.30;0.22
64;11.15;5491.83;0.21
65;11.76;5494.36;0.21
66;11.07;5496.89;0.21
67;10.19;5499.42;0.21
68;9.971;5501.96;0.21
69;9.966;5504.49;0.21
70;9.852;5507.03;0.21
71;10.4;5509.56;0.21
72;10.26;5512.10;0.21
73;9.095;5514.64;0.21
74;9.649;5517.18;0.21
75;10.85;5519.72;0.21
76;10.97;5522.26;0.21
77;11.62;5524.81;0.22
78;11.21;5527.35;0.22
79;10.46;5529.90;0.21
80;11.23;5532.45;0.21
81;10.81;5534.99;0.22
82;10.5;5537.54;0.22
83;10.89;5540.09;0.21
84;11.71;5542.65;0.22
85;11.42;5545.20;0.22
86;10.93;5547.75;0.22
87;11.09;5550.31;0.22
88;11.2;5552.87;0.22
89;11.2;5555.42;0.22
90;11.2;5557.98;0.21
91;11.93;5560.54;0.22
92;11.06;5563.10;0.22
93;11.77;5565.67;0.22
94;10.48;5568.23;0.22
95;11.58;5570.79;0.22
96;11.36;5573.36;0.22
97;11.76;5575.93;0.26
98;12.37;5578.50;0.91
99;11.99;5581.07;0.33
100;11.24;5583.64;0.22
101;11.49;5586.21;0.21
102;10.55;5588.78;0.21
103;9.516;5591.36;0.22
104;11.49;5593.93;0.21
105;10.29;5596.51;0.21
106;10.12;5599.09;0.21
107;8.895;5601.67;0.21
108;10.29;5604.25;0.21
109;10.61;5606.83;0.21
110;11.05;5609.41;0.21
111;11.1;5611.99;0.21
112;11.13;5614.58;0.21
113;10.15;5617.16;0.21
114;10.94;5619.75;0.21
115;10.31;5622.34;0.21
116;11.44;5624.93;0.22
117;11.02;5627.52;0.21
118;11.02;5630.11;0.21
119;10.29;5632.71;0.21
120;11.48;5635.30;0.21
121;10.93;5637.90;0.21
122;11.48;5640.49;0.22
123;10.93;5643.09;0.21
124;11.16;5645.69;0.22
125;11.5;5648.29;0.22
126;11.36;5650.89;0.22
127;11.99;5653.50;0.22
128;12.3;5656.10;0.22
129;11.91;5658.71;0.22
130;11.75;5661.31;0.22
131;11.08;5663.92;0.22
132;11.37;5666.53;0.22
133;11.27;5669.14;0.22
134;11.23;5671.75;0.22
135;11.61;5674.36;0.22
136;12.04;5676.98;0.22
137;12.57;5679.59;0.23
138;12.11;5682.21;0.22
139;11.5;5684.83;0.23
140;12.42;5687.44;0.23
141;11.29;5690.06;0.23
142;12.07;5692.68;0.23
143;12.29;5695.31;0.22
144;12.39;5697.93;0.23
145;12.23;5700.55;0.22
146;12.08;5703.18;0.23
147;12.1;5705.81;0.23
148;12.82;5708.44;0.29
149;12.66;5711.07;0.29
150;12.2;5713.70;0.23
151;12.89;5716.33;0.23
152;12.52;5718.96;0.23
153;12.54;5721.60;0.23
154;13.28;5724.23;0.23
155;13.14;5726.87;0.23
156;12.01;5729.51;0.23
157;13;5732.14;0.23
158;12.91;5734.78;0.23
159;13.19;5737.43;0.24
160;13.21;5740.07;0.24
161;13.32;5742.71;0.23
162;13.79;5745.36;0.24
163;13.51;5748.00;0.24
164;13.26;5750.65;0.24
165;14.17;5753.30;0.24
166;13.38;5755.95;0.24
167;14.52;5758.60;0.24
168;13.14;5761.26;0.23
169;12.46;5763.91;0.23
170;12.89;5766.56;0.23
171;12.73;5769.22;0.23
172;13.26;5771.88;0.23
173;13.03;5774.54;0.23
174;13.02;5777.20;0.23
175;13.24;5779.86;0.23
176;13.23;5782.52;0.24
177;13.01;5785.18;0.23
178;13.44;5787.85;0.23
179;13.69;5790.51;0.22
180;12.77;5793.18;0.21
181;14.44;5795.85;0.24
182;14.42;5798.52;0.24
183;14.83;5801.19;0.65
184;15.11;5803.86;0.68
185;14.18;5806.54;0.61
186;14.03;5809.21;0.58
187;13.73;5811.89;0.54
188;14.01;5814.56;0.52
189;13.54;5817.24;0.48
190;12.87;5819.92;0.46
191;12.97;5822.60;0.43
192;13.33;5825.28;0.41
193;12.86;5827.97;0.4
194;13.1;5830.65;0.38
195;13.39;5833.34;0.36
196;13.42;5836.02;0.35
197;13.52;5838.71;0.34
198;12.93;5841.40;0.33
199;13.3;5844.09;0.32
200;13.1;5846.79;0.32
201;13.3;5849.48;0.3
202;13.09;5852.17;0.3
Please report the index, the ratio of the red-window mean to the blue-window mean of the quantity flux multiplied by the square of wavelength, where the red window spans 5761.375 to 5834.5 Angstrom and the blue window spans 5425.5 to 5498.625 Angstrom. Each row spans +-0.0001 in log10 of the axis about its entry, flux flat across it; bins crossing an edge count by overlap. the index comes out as 1.4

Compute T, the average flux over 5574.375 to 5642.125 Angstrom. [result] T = 10.9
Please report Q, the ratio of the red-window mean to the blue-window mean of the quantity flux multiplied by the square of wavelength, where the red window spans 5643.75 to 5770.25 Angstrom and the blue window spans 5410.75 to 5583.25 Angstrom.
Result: 1.2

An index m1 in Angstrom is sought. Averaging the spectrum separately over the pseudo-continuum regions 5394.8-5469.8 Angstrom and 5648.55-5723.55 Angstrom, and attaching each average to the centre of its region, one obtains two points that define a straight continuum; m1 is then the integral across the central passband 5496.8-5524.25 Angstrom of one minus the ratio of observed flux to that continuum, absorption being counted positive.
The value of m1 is 2.4 Angstrom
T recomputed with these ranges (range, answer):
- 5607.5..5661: 11.2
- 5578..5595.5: 11.2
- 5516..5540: 10.8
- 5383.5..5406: 11.2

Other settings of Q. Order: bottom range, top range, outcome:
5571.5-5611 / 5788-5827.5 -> 1.37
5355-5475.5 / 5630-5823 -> 1.30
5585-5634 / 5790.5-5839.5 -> 1.39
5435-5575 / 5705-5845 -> 1.36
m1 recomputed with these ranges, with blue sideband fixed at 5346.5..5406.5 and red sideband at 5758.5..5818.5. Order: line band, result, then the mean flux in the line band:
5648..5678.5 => 2.7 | 11.6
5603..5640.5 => 4.9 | 10.9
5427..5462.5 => 1.9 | 10.7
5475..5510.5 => 3.2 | 10.6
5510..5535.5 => 2.7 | 10.6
